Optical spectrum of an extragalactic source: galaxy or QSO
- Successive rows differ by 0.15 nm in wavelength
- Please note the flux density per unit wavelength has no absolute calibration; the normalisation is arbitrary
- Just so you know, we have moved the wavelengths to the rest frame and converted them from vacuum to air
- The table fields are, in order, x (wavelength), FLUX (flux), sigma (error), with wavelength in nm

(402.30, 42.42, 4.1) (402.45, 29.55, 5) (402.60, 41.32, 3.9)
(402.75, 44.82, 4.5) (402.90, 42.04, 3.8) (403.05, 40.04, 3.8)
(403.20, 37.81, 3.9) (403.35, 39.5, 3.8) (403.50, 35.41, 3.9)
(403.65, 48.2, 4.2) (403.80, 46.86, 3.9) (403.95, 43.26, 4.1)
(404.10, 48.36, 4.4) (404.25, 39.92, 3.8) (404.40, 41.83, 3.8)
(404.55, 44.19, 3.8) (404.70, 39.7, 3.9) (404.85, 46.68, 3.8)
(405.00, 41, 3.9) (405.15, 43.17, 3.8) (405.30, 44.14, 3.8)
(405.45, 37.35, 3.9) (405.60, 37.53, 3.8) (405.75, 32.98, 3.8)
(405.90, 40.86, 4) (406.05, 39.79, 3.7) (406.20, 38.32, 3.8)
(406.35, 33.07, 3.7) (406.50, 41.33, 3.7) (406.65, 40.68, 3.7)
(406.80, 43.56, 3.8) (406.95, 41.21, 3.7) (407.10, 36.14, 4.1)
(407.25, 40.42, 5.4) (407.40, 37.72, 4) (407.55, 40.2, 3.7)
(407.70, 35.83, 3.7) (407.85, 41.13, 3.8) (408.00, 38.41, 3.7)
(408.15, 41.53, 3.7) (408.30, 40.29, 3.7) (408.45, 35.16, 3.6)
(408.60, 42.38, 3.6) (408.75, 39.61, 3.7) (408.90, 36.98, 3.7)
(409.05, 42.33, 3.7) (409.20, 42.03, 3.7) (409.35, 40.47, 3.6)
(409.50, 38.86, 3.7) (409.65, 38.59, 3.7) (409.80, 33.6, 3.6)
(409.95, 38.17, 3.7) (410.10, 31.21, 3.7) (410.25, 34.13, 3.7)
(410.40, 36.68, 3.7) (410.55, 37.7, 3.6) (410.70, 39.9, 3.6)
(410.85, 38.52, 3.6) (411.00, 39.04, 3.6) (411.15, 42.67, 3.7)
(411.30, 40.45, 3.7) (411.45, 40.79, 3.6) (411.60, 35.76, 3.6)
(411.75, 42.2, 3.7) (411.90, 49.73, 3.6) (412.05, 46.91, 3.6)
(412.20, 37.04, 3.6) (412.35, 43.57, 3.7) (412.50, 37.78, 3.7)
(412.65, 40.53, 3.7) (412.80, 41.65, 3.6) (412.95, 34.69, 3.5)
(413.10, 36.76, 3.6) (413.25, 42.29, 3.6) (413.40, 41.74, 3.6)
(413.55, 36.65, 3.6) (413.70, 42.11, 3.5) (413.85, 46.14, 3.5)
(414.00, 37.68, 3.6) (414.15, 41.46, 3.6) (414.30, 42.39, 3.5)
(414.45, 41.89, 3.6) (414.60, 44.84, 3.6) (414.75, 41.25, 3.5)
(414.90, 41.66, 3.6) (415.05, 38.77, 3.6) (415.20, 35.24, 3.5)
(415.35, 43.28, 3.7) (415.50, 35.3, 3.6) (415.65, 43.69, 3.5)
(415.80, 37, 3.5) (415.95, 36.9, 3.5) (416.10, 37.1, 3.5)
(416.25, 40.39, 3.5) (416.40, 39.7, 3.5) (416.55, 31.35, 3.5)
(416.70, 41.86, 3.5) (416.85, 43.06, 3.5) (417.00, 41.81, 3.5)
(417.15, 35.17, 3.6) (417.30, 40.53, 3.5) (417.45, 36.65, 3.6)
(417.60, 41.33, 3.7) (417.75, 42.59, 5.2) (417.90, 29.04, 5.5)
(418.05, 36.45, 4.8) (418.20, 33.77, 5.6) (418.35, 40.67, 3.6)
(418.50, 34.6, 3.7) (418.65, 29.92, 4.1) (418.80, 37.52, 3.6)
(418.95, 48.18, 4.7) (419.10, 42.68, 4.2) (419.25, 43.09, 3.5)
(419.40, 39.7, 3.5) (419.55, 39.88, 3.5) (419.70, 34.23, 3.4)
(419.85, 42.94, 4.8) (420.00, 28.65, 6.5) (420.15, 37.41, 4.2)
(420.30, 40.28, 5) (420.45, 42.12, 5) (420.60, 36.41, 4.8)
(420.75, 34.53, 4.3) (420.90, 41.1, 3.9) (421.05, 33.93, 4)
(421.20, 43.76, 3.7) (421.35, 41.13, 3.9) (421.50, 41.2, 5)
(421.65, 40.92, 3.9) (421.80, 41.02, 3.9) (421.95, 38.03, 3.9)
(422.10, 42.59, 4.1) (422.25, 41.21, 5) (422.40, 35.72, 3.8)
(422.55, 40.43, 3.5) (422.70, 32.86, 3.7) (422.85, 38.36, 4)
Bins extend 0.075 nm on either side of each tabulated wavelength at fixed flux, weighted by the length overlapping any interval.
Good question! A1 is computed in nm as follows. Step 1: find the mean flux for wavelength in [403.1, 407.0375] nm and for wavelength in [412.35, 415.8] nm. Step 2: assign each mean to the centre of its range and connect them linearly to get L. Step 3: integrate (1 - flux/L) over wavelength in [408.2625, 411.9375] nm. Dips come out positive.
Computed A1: 0.15 nm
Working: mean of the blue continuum 41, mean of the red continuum 40.4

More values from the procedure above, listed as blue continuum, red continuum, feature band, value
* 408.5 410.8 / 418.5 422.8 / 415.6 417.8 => -0.03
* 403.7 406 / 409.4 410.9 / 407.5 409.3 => -0.06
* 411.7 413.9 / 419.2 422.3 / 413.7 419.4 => 0.13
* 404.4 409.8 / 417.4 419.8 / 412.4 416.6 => -0.10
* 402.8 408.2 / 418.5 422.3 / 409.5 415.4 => 0.01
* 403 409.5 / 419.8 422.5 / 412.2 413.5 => 0.00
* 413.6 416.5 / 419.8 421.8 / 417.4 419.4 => 0.06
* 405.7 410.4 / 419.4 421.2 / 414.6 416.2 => -0.05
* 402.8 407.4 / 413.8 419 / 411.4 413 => -0.06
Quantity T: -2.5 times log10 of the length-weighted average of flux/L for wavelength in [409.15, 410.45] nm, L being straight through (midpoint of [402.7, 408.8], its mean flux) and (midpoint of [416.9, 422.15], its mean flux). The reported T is 0.085 mag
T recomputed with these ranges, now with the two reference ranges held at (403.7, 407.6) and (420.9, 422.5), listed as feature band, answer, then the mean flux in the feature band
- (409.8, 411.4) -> 0.08 mag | 37.7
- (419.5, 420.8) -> 0.08 mag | 37.4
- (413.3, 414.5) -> -0.02 mag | 41.3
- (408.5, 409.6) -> 0.01 mag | 40.2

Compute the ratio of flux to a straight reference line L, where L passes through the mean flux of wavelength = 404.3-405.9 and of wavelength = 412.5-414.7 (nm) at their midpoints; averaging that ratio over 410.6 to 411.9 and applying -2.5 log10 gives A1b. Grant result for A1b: 0.008 mag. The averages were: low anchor 40.8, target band 40.4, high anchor 40.7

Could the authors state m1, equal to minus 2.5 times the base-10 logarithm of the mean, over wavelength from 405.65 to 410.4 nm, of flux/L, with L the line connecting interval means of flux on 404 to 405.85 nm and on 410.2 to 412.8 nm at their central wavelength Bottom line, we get 0.06 mag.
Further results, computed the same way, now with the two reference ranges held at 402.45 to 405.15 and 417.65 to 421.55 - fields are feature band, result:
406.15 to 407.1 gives 0.05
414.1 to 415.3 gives -0.04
